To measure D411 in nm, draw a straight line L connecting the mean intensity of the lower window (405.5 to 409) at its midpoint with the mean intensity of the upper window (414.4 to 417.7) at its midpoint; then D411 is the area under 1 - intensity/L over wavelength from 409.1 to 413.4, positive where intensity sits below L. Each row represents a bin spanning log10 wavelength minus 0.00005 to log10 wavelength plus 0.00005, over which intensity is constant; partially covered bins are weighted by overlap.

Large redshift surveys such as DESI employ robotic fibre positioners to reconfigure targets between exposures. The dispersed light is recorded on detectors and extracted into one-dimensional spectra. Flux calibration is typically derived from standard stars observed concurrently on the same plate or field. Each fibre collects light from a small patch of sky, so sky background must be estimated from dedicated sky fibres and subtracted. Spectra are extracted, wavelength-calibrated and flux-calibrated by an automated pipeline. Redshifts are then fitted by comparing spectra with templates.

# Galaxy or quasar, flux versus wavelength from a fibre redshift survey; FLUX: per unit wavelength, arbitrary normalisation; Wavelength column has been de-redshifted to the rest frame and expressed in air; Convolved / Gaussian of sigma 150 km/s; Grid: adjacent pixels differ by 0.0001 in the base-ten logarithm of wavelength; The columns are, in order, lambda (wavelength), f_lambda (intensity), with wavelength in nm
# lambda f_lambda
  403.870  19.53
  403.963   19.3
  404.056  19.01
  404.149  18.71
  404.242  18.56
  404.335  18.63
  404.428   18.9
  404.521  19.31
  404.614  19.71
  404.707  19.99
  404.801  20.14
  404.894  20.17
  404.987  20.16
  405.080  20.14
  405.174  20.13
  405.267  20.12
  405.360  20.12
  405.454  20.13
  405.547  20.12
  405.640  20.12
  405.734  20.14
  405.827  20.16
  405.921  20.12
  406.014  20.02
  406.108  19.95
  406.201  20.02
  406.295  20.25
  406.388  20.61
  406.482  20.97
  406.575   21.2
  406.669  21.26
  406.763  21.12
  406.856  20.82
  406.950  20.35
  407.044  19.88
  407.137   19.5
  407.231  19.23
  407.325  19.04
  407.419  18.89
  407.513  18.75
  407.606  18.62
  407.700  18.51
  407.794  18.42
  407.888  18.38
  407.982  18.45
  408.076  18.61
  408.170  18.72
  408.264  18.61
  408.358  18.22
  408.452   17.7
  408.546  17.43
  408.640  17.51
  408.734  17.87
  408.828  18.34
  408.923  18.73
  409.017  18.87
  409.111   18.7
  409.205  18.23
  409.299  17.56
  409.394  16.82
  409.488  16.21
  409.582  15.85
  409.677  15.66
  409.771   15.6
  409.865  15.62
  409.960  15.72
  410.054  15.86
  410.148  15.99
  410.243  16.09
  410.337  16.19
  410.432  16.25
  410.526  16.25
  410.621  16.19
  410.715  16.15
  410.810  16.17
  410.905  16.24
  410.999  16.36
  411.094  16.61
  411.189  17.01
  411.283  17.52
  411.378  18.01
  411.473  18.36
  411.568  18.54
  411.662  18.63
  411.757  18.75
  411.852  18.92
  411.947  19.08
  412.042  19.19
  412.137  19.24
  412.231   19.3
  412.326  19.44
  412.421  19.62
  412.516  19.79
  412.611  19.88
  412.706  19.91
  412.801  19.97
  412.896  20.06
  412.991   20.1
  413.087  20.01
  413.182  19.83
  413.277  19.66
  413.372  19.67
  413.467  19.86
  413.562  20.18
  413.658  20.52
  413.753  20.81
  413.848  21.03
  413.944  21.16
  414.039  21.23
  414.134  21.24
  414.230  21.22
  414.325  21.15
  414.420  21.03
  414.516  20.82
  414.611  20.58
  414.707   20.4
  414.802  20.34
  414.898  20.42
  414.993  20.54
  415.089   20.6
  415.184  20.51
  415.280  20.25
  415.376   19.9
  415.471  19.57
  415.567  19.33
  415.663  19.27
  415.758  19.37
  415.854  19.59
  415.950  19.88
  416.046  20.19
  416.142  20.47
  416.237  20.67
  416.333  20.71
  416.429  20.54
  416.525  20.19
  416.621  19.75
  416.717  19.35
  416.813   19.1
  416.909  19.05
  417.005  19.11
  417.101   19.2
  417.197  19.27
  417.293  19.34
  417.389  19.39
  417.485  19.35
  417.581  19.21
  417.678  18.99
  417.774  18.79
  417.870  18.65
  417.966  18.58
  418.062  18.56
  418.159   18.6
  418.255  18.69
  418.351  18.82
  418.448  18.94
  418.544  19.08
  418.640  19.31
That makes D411 0.39 nm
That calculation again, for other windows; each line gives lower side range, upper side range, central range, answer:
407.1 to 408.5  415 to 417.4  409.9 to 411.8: 0.22 nm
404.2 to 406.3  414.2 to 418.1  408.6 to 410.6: 0.30 nm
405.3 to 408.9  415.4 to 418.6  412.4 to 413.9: -0.05 nm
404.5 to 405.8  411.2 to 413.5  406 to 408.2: 0.02 nm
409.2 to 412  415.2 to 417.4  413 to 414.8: -0.20 nm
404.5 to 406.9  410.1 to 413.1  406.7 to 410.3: 0.23 nm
